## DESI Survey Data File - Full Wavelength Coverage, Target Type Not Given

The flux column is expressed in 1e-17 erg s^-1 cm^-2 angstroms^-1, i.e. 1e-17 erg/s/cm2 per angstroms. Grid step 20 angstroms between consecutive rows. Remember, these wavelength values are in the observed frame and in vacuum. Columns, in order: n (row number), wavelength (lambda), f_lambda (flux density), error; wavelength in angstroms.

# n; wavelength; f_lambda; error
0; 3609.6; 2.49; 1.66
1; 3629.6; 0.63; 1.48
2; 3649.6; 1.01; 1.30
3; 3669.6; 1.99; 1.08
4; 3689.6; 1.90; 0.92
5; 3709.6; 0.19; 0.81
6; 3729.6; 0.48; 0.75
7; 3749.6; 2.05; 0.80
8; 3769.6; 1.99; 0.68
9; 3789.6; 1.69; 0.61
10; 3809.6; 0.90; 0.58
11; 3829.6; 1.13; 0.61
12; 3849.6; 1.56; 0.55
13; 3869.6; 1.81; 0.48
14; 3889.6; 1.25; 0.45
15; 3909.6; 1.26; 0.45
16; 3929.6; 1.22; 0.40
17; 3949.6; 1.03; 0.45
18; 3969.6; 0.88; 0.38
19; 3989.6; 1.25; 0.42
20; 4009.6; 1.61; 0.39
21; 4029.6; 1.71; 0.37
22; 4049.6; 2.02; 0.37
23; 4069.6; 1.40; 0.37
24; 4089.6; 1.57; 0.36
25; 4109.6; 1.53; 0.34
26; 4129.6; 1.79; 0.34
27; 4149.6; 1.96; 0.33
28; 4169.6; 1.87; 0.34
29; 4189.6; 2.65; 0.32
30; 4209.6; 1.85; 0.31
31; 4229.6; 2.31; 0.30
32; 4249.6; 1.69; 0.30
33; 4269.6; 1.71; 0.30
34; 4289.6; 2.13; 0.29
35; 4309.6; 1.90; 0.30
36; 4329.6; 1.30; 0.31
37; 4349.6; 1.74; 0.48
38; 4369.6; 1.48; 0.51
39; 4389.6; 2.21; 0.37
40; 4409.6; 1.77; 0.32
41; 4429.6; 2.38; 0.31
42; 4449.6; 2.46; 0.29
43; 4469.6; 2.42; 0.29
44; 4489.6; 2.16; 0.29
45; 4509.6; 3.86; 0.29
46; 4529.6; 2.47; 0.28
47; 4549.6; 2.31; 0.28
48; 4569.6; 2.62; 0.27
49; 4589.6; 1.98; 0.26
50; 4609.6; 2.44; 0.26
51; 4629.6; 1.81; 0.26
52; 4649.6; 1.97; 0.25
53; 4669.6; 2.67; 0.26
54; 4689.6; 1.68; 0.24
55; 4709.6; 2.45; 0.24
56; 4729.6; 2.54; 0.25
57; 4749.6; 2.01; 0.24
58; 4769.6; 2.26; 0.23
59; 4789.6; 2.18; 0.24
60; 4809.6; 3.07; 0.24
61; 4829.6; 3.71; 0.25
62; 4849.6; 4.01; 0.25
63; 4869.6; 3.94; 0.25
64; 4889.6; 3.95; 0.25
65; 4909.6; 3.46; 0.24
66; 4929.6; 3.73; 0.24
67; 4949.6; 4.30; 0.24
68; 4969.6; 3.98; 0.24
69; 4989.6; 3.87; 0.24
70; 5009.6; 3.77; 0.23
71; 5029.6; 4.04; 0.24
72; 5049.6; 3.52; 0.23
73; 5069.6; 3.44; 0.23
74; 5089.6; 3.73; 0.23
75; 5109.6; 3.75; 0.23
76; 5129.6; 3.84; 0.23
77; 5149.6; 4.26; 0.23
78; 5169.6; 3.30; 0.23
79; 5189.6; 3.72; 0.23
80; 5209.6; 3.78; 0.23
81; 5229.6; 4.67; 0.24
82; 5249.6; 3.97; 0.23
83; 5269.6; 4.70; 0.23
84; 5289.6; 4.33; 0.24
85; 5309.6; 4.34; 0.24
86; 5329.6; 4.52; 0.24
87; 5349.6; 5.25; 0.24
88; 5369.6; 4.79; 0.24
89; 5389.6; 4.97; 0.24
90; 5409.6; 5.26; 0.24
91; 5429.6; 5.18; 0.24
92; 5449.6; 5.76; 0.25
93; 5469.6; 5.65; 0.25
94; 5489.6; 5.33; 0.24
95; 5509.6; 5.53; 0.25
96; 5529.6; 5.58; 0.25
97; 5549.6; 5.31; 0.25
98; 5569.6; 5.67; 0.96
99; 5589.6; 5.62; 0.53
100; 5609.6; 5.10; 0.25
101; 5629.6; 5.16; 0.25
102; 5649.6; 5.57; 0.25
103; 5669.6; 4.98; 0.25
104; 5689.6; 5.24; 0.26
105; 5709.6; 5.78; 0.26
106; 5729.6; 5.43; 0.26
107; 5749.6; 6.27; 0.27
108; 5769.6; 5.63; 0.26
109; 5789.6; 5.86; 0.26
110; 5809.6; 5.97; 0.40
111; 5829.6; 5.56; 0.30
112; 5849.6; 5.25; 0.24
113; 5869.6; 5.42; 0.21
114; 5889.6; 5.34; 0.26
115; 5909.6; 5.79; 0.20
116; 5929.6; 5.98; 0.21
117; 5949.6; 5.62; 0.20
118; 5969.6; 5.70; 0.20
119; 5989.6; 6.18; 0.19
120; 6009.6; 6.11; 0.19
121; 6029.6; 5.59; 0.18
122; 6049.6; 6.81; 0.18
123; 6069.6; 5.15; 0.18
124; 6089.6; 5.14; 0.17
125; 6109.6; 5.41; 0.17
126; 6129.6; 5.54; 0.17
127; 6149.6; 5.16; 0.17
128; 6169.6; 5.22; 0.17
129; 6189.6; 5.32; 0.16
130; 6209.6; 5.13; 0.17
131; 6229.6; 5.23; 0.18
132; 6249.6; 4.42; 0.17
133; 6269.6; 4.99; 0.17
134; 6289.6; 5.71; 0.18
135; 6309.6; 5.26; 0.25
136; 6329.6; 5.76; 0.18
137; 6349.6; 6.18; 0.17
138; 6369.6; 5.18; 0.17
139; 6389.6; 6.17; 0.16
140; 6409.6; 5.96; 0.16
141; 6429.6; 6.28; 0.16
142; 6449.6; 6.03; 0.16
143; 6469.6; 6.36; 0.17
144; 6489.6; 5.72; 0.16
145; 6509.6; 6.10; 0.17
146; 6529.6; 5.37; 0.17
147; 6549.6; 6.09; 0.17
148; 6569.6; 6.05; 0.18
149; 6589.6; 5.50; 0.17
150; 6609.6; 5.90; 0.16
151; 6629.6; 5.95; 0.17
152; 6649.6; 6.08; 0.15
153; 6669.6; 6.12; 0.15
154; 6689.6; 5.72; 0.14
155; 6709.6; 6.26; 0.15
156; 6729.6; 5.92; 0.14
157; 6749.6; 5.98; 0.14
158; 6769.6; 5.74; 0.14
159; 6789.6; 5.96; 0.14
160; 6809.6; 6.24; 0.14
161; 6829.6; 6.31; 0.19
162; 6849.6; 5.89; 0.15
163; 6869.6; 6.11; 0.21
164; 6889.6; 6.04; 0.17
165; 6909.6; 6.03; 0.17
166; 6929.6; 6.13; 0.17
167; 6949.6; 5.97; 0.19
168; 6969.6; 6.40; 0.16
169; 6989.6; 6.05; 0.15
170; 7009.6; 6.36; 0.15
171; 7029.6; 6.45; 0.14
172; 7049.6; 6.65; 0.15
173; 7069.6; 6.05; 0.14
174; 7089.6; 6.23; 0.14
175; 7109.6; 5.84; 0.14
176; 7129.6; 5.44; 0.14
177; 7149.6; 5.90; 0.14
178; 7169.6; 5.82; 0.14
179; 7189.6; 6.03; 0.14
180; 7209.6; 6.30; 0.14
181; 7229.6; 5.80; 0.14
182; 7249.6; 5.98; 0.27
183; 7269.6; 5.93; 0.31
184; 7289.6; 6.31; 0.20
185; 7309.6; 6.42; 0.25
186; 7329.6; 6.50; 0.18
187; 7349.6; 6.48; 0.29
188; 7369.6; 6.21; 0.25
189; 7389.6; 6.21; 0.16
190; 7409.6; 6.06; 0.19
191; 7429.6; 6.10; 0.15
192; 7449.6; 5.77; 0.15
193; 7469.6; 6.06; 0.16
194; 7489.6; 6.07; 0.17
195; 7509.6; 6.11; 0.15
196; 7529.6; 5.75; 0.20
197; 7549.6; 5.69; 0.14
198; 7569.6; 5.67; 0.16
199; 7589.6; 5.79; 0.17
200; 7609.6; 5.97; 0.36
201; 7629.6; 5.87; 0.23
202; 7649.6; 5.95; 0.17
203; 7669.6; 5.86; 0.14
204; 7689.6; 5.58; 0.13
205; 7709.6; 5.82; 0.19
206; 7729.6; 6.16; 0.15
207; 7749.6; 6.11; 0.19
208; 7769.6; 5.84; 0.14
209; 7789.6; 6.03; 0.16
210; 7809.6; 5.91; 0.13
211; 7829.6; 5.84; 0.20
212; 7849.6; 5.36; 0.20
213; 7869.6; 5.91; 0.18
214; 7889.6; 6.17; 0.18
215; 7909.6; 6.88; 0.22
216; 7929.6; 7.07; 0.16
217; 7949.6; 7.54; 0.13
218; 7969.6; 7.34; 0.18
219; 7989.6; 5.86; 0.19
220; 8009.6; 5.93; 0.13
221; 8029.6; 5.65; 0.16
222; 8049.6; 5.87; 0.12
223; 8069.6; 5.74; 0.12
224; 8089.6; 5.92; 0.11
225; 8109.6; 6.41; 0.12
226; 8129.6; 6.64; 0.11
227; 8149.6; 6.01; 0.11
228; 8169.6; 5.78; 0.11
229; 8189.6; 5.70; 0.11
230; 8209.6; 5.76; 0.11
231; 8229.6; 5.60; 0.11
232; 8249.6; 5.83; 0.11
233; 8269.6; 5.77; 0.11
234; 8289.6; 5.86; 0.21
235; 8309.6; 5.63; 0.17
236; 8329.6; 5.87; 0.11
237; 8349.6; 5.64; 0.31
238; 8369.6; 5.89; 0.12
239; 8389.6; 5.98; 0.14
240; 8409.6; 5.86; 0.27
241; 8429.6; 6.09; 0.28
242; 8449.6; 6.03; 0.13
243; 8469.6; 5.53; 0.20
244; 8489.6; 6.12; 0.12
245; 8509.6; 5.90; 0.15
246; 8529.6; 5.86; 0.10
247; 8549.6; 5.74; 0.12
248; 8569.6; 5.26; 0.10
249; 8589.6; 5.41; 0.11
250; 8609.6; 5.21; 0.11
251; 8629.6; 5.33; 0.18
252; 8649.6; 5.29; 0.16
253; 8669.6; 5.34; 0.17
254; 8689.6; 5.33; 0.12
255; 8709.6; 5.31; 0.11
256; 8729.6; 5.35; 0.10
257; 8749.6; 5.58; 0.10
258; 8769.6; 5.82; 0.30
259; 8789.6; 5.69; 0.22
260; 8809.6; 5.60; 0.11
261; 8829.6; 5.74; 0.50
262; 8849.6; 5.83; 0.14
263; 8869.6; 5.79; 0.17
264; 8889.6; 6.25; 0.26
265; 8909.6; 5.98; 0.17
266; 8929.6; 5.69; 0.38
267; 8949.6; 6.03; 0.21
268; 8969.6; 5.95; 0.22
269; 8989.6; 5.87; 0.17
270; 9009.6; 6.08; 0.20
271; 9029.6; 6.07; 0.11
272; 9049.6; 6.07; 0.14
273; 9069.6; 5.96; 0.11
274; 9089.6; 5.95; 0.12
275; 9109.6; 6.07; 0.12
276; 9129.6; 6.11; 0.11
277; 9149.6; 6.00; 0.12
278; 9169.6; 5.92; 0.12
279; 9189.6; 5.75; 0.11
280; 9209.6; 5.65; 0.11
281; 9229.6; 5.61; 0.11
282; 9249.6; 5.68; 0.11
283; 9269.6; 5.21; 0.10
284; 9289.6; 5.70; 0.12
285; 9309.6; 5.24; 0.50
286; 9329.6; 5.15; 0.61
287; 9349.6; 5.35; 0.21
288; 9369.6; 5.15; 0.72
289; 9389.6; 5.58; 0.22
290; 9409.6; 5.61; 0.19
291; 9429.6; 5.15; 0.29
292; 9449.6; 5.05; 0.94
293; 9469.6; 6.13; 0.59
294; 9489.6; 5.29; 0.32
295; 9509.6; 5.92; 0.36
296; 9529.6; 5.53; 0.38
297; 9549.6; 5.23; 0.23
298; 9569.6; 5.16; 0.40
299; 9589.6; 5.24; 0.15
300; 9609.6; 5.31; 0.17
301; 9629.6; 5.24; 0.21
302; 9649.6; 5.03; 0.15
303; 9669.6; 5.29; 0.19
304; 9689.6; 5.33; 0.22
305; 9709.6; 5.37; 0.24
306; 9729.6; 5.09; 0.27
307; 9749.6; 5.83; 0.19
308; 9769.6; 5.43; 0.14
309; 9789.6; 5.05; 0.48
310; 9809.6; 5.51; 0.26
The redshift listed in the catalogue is 0.209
